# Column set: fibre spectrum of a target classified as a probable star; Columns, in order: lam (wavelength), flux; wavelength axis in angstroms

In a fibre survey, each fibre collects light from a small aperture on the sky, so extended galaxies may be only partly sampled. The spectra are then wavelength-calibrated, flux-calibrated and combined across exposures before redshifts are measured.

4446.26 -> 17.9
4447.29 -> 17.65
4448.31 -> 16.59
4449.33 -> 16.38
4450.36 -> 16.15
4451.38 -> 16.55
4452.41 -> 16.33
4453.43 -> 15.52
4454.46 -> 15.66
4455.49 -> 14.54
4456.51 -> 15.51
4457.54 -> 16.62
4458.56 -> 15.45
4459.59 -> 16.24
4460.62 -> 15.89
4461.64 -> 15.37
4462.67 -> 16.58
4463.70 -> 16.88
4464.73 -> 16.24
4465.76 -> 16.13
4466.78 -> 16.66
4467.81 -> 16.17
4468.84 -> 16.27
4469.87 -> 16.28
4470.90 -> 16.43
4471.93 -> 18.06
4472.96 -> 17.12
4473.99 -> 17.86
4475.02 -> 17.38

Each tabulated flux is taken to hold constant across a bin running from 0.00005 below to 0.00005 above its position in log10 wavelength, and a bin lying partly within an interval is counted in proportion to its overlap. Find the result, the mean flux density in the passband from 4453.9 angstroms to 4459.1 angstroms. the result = 15.5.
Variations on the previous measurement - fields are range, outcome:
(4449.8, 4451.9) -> 16.3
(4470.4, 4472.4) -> 17.2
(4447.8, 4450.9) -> 16.4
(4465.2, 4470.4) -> 16.3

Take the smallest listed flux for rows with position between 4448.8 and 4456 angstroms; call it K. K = 14.54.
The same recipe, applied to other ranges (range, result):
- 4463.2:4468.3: 16.13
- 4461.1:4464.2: 15.37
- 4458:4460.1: 15.45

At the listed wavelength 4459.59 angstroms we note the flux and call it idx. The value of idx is 16.24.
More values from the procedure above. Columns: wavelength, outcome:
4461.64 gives 15.37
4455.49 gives 14.54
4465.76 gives 16.13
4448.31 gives 16.59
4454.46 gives 15.66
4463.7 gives 16.88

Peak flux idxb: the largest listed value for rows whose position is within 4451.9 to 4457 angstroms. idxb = 16.33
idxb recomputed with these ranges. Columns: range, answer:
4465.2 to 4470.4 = 16.66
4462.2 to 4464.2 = 16.88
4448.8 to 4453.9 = 16.55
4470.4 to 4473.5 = 18.06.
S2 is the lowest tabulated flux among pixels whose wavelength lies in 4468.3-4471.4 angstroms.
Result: 16.27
